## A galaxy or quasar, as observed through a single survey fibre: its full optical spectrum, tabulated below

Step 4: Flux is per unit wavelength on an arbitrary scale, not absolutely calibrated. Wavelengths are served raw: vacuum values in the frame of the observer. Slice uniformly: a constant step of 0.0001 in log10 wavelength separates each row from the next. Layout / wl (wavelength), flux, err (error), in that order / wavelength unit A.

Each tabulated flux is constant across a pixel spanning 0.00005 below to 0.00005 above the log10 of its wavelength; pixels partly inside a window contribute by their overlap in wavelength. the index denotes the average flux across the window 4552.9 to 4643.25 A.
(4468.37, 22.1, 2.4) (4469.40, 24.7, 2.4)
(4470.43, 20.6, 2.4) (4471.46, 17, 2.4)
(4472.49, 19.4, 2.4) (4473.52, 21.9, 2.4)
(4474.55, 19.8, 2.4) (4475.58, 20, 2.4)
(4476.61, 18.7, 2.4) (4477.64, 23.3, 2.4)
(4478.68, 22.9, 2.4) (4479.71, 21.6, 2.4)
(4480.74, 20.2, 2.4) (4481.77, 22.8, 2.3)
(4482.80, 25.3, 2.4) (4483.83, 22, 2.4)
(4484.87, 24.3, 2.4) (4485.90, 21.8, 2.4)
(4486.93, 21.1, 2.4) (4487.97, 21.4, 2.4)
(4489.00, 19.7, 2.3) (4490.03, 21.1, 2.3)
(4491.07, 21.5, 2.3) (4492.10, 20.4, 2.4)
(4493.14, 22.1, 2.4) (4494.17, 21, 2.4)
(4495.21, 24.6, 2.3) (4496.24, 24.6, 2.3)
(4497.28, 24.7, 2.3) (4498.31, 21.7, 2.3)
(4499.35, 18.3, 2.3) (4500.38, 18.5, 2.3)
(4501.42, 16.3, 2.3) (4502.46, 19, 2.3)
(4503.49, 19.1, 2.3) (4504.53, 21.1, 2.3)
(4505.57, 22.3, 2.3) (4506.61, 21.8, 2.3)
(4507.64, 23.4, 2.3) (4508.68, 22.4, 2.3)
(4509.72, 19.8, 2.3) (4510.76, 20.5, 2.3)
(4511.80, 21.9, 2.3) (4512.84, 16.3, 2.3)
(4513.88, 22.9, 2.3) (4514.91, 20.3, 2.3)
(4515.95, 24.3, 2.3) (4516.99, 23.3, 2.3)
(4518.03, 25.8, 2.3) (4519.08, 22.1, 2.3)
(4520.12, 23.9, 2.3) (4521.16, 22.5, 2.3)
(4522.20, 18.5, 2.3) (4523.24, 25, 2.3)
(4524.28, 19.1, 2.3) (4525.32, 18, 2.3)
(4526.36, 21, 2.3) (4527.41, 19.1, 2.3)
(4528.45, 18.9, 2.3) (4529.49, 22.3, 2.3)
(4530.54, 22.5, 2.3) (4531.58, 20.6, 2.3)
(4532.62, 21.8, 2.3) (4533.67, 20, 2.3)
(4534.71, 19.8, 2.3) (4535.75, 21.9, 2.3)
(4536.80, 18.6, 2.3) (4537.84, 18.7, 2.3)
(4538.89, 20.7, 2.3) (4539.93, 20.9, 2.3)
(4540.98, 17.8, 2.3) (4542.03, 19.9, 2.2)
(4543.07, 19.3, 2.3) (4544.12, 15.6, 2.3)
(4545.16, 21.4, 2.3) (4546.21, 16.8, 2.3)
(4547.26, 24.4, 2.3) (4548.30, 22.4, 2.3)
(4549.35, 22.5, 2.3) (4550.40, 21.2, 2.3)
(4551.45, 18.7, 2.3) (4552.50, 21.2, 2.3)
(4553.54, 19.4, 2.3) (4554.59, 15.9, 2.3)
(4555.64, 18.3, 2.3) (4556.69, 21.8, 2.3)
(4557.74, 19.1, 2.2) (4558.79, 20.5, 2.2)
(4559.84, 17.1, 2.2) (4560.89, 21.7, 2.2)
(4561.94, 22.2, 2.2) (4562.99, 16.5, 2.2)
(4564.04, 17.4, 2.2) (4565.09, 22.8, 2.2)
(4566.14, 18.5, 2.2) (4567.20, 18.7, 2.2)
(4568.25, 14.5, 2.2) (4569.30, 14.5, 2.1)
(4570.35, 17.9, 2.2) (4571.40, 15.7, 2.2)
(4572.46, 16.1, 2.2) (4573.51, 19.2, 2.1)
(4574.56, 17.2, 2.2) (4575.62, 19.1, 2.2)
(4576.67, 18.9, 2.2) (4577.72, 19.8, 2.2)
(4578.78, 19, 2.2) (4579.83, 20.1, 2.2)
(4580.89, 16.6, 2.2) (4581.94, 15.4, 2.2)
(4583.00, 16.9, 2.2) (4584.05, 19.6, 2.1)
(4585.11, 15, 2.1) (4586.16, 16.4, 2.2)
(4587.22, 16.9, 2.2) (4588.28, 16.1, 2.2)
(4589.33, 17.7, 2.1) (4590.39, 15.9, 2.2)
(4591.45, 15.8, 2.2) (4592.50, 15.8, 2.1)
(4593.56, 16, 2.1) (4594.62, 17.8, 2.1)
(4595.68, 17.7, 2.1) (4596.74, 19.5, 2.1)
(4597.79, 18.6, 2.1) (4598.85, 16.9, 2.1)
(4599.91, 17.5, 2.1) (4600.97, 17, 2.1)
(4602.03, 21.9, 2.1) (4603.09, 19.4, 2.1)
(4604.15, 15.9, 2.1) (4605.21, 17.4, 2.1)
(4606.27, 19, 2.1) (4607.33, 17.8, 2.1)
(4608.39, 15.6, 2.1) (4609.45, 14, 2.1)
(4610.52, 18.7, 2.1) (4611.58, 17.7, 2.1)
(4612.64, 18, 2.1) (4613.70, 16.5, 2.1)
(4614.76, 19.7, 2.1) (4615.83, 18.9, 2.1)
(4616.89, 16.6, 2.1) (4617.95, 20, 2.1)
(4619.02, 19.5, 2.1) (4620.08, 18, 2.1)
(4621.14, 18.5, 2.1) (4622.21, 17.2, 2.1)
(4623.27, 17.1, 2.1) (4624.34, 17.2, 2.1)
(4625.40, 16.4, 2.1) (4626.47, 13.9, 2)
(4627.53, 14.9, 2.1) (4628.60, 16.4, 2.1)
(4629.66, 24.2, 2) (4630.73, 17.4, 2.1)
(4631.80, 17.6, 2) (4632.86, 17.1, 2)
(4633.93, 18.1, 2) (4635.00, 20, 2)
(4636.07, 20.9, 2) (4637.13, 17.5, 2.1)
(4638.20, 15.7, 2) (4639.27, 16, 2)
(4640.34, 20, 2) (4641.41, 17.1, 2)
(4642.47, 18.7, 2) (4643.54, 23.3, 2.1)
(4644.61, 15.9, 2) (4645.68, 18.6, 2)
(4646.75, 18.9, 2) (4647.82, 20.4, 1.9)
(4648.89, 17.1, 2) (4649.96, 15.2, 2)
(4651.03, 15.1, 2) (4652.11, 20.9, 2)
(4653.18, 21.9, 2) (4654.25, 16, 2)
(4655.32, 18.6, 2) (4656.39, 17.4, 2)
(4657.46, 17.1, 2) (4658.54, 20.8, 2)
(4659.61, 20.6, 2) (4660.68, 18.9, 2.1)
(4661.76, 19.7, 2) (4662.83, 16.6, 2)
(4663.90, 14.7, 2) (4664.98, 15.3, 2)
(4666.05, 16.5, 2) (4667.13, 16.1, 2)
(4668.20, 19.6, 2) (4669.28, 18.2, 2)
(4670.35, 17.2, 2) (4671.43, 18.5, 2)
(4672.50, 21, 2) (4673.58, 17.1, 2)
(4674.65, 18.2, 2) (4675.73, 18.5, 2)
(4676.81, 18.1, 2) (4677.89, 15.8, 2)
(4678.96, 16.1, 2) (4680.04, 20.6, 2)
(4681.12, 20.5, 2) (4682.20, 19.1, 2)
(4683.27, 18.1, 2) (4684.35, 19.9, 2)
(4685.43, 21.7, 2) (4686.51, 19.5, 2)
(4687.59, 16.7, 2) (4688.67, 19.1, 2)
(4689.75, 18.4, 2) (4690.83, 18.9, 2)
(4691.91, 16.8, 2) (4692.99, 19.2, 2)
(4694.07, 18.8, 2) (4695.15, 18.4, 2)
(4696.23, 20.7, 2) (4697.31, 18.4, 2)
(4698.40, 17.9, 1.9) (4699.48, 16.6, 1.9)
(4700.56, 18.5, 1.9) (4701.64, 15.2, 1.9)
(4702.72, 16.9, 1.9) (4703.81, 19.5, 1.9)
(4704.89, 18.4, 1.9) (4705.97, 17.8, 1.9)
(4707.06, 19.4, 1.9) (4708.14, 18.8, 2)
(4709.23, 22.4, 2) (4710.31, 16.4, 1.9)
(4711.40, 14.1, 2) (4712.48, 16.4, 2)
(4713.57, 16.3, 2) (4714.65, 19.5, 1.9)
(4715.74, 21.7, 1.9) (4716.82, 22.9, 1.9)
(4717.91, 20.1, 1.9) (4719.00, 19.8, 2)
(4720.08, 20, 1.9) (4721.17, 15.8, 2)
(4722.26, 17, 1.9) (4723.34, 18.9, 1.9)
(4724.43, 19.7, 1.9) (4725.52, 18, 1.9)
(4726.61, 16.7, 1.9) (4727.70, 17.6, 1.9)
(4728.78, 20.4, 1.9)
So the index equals 17.9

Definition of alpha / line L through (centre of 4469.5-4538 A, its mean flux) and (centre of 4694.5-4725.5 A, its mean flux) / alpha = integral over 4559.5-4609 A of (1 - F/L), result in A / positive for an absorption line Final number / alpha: 6.0 A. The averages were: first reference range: 21.2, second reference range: 18.5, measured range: 17.7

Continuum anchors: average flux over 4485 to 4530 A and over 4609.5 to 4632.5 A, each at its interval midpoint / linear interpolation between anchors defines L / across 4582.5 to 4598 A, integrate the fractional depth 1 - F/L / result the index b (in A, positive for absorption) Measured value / 1.4 A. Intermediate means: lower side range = 21.3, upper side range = 17.7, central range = 17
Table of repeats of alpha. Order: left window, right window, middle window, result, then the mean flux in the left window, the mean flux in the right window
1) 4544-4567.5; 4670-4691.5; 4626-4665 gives 1.78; 19.8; 18.6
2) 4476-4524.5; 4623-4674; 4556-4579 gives 1.65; 21.6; 18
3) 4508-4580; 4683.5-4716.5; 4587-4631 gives 4.02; 20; 18.4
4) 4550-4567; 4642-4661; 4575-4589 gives 1.16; 19.5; 18.6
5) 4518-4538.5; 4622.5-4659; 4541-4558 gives 0.44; 20.9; 18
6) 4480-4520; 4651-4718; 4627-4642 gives 0.93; 21.6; 18.4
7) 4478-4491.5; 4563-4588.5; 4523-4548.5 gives -0.87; 22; 17.6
